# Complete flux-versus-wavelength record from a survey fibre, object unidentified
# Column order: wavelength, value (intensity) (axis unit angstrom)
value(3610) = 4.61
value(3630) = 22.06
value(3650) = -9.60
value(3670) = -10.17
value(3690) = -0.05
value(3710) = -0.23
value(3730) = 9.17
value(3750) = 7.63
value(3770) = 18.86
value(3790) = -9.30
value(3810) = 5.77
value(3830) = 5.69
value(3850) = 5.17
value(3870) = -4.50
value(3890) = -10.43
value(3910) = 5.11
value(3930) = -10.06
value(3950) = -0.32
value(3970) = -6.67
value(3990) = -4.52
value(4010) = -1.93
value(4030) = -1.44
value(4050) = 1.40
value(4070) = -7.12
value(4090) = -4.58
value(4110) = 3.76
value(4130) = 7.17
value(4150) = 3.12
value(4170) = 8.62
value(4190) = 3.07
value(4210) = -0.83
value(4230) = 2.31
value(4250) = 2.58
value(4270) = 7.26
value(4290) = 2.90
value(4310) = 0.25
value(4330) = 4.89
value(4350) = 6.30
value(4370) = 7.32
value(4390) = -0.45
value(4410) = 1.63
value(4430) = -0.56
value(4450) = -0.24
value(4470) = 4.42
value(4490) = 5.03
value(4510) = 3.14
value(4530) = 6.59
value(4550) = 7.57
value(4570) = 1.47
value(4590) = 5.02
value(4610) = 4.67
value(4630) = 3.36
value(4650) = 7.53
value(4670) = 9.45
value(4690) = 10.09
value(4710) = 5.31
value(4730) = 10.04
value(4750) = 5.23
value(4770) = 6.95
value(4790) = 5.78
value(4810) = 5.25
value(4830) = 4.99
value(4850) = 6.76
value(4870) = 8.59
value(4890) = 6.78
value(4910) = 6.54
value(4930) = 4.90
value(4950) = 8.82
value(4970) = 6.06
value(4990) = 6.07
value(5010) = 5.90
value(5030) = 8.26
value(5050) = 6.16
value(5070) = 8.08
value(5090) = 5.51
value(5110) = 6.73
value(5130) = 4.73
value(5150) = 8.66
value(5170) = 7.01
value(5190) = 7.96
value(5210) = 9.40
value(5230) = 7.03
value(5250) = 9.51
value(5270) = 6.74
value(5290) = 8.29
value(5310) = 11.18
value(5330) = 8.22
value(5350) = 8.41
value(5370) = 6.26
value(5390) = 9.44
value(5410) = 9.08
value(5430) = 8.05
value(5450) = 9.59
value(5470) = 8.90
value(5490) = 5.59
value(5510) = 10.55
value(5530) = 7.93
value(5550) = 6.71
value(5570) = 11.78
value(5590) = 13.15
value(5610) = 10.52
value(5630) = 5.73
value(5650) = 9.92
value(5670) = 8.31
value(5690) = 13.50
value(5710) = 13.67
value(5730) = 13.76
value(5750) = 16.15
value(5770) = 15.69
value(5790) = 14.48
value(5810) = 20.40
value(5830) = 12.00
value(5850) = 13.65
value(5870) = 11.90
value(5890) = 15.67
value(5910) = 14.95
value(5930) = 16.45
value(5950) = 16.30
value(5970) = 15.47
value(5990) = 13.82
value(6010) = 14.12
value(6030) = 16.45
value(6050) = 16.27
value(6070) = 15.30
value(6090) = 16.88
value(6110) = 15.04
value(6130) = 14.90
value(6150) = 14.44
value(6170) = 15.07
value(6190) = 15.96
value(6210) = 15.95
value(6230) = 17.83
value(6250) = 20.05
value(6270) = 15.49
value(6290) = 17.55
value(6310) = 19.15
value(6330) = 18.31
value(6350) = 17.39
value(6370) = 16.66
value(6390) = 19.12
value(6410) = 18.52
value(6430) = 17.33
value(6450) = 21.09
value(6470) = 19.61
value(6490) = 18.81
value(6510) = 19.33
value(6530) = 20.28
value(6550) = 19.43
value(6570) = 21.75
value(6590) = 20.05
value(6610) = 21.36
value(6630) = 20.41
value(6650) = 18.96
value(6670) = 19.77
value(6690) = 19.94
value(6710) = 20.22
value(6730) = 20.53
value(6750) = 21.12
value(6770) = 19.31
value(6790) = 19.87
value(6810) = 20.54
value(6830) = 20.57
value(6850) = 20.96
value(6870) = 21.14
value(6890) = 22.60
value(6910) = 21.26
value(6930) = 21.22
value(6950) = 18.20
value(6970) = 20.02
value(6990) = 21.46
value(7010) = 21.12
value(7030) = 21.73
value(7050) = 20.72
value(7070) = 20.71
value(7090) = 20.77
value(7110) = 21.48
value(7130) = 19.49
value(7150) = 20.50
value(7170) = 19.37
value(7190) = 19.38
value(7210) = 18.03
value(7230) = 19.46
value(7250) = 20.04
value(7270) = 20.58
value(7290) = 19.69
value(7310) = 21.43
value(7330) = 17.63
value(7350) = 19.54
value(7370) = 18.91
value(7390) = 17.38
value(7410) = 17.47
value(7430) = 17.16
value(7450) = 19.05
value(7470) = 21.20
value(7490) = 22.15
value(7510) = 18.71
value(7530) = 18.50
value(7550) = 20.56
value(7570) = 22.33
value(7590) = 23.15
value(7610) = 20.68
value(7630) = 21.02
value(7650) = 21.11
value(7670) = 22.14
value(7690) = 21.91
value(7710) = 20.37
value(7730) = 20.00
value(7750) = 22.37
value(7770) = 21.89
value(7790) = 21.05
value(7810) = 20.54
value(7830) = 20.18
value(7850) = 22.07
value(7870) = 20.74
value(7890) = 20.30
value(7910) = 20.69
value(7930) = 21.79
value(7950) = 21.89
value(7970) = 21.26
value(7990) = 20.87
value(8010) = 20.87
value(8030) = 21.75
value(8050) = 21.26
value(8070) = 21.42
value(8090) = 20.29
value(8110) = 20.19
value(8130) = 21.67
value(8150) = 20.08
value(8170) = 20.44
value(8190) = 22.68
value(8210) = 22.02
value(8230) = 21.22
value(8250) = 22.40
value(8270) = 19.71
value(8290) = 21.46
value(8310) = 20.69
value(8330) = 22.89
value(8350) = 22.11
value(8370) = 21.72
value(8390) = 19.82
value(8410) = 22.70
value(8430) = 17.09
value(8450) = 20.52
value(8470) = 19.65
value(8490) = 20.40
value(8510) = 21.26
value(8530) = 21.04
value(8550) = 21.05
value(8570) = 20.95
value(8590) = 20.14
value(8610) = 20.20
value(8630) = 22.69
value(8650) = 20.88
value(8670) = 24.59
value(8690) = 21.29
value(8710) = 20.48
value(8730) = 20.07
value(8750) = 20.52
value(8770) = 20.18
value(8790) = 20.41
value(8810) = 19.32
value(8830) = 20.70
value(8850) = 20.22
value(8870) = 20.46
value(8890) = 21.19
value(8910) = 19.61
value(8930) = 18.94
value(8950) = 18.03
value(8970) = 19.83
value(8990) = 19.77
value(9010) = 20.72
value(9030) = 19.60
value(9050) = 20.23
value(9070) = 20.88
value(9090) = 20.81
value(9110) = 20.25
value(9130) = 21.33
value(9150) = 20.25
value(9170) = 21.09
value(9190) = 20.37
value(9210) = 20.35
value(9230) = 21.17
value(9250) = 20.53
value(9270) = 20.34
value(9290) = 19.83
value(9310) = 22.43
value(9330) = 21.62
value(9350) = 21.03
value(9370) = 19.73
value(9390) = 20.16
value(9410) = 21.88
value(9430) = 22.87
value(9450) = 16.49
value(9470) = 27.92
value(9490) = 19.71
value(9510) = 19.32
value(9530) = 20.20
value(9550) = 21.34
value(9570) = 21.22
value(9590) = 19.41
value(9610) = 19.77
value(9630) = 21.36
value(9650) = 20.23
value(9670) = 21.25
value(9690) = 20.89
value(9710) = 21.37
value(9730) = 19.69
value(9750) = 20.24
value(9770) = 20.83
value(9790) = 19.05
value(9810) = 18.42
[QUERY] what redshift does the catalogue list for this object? 0.43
